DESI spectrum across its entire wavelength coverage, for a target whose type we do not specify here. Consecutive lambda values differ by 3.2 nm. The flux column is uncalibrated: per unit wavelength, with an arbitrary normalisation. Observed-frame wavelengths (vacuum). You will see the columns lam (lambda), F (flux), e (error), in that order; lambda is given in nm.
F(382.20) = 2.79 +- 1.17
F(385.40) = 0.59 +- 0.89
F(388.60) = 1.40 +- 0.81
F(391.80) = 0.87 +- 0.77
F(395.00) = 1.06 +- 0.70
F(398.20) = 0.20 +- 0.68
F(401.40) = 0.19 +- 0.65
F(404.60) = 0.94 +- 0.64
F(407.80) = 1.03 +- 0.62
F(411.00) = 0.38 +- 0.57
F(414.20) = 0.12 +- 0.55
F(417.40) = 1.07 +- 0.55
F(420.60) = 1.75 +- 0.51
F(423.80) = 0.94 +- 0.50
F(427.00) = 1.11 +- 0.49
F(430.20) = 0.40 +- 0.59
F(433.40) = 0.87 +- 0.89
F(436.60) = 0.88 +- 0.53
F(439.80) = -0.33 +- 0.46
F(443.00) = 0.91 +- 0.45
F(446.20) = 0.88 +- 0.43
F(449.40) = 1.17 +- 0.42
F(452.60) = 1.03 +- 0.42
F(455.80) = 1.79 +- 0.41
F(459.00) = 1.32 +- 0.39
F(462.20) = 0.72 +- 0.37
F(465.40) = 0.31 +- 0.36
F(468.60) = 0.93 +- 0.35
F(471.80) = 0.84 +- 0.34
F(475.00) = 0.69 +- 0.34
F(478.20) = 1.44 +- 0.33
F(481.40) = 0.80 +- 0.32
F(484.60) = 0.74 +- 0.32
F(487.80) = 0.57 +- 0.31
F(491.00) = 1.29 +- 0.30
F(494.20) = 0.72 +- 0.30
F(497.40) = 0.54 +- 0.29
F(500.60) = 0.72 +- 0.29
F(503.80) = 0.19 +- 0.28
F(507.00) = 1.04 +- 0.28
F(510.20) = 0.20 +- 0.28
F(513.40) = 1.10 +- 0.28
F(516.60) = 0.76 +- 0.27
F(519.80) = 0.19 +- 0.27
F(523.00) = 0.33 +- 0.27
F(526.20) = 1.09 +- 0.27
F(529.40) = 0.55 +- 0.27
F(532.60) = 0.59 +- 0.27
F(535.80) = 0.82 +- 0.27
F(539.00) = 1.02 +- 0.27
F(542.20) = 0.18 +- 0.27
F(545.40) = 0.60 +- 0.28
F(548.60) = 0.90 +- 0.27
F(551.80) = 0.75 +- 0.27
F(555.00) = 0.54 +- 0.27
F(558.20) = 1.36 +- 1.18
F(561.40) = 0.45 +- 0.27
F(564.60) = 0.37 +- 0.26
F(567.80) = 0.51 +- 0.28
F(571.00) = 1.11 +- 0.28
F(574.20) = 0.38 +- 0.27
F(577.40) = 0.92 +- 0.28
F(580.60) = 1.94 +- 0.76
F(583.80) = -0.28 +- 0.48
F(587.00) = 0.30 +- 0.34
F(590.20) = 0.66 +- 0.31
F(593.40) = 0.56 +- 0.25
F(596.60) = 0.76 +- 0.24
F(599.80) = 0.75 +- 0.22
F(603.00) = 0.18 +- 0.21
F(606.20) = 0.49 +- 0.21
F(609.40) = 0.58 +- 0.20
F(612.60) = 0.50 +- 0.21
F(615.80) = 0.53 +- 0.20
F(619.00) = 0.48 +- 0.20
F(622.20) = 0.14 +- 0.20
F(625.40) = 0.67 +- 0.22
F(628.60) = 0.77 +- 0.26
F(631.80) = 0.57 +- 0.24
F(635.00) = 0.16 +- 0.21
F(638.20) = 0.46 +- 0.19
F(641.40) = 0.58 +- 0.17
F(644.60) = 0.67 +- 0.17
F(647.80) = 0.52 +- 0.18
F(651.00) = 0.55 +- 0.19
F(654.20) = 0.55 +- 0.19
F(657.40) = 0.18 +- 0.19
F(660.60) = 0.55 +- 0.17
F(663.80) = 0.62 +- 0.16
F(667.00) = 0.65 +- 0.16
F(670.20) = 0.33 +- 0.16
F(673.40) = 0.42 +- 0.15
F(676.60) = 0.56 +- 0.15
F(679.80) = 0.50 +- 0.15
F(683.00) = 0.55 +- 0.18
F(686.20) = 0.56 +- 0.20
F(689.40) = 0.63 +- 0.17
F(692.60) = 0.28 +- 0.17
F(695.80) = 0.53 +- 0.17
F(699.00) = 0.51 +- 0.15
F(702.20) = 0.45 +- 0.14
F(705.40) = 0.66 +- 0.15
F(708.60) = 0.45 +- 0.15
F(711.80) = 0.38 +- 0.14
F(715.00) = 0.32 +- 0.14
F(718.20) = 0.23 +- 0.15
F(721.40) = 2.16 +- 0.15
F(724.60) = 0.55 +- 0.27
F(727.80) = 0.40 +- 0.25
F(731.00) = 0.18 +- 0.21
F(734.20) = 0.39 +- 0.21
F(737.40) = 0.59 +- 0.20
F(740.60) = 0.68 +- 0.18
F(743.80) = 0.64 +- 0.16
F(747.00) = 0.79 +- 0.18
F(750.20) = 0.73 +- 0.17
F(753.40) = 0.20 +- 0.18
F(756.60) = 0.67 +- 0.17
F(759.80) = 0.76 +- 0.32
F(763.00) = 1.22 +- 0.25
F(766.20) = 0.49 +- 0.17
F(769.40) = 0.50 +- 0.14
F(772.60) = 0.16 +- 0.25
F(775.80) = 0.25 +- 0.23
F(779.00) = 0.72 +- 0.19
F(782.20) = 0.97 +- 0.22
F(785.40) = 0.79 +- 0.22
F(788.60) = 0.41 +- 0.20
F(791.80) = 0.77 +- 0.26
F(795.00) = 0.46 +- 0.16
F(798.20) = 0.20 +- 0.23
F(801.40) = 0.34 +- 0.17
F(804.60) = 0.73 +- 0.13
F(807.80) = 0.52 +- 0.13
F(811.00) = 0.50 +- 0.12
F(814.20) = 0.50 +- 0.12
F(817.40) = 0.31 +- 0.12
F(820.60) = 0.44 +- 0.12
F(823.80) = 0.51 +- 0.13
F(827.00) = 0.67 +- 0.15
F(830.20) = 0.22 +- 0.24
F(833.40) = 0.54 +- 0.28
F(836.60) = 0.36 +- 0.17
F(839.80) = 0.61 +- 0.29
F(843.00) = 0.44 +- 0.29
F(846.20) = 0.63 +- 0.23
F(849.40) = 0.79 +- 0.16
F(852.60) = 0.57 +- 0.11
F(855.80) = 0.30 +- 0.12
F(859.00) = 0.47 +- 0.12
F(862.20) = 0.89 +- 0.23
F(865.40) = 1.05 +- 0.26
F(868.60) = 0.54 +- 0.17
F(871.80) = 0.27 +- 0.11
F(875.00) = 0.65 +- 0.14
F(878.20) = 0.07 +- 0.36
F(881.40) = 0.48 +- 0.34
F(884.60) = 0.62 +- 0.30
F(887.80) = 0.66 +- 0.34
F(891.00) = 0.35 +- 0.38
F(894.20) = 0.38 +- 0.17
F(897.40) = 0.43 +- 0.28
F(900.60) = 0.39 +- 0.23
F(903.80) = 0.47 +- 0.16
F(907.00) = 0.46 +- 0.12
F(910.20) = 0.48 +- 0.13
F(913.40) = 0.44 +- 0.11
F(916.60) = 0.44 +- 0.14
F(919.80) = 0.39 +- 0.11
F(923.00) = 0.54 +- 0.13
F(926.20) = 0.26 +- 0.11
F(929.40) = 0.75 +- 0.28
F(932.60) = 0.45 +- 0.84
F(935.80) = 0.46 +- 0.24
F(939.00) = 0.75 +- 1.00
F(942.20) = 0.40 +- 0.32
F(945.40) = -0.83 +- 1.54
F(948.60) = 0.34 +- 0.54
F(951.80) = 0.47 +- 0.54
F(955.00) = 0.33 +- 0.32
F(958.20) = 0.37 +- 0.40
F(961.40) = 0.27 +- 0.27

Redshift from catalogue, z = 0.933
